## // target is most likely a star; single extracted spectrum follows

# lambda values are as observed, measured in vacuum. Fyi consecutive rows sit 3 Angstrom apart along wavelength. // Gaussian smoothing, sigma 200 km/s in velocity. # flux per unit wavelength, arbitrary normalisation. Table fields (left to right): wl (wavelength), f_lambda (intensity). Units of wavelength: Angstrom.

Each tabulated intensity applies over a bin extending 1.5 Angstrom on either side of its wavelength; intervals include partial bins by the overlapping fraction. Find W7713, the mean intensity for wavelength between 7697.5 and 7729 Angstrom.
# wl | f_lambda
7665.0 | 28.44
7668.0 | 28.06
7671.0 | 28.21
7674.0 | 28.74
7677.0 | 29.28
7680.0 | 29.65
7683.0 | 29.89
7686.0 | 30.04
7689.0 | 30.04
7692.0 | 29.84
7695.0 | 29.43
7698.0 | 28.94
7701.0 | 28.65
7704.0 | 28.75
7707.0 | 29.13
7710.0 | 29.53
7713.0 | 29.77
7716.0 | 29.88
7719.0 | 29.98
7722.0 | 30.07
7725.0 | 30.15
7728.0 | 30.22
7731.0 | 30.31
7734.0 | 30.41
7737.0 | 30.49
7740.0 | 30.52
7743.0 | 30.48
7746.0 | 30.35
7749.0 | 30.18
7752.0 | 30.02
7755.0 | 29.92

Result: 29.6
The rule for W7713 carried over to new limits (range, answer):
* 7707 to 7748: 30.1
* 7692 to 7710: 29.1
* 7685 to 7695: 29.9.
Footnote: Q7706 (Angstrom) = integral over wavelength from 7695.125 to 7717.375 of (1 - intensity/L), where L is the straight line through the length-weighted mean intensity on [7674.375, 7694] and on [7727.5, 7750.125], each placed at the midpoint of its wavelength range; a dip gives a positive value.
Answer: 0.6 Angstrom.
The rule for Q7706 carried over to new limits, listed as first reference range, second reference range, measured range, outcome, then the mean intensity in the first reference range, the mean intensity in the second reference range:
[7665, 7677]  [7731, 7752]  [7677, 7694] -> -0.6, 28.5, 30.4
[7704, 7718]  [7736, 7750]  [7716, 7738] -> -0.2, 29.5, 30.4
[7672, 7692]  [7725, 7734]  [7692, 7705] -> 0.3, 29.6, 30.3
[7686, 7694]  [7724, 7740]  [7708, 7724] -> 0.2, 29.9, 30.3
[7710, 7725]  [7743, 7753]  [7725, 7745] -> -0.2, 29.9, 30.2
